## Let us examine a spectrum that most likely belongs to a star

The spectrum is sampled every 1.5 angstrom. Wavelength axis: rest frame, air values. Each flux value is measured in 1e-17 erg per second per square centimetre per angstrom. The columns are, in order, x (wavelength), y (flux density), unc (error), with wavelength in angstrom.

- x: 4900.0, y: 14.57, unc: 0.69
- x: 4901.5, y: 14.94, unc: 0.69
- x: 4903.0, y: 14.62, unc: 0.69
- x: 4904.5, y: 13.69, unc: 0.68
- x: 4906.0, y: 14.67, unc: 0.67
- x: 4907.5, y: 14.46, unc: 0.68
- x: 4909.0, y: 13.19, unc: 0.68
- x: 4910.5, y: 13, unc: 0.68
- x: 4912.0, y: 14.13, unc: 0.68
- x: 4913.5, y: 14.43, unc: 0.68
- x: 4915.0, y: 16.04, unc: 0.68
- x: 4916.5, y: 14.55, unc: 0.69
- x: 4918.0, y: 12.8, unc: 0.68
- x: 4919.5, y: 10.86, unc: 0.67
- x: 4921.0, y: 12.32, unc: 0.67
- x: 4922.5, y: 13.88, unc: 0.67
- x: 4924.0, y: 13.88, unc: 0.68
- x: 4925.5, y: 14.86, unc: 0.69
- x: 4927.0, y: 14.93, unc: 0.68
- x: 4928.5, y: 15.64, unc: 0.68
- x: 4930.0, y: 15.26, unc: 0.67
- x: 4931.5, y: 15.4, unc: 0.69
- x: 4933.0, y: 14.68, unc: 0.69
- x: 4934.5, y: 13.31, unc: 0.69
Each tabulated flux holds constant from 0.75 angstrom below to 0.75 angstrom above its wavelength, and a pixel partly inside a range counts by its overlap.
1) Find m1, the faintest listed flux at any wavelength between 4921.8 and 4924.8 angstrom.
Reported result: 13.88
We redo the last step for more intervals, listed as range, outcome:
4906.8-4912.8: 13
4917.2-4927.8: 10.86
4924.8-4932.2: 14.86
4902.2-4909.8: 13.19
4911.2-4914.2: 14.13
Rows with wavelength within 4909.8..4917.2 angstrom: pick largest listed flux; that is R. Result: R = 16.04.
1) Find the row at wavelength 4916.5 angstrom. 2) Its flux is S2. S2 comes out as 14.55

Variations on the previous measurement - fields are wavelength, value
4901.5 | 14.94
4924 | 13.88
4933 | 14.68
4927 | 14.93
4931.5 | 15.4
